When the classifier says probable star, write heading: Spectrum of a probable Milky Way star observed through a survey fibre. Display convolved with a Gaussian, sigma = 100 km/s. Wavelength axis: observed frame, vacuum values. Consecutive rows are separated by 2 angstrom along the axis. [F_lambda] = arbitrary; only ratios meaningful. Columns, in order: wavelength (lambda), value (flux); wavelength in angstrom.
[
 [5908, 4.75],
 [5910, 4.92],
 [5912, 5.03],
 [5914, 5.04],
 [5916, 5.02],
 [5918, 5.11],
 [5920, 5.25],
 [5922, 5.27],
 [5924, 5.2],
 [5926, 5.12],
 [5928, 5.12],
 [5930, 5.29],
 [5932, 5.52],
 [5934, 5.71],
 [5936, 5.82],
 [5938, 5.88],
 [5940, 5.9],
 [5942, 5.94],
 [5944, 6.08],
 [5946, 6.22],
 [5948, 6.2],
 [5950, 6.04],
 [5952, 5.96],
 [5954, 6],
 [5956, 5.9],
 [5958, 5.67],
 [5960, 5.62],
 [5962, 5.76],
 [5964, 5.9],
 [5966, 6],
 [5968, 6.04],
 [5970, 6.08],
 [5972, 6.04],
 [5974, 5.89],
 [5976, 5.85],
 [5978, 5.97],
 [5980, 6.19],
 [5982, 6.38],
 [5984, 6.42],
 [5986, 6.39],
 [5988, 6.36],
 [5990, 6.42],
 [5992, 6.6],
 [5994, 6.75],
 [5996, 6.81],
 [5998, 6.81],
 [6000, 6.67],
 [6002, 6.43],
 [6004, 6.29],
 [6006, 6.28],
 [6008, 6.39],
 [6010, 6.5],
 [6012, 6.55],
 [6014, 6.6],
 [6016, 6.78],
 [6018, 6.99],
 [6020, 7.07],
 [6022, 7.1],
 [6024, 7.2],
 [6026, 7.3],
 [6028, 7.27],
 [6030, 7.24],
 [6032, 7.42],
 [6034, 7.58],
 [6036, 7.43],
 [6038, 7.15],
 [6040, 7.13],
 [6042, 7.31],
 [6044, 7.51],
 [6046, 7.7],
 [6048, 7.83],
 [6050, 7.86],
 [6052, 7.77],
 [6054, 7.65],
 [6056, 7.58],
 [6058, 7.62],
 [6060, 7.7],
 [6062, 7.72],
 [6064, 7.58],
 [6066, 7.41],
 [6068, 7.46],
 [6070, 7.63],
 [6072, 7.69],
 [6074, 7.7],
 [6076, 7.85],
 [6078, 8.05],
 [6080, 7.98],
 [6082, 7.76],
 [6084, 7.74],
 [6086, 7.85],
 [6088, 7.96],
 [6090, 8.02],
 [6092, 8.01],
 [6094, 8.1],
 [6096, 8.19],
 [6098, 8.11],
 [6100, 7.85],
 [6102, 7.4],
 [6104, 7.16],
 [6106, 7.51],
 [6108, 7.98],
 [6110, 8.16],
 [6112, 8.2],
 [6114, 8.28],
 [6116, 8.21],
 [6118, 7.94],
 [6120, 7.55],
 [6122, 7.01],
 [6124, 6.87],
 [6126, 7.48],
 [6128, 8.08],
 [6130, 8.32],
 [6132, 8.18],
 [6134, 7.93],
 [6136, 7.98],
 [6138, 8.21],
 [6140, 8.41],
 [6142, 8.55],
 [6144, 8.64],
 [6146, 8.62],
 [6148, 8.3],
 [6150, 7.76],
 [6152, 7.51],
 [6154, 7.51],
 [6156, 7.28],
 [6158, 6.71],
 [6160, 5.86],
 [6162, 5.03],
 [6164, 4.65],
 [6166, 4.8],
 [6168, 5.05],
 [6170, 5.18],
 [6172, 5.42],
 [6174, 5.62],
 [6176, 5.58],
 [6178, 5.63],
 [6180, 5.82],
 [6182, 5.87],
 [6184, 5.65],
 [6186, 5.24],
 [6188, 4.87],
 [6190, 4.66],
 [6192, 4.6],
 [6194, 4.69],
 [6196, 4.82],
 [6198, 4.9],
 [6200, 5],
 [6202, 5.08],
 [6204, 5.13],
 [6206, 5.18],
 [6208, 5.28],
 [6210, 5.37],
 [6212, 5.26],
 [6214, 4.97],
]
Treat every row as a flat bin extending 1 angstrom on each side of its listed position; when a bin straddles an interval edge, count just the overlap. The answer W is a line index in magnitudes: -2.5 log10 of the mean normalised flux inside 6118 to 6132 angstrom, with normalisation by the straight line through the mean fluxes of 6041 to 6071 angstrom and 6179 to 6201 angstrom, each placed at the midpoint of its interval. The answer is -0.20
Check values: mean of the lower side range 7.62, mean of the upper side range 5.1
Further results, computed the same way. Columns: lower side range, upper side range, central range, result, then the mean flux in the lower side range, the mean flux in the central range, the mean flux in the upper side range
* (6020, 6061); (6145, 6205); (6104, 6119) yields -0.21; 7.46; 7.98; 5.76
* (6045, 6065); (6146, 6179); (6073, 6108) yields -0.09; 7.7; 7.84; 6.19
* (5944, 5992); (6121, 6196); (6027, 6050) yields -0.19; 6.07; 7.43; 6.56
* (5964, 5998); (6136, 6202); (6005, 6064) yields -0.16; 6.27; 7.25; 6.15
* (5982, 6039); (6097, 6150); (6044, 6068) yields -0.06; 6.81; 7.66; 7.96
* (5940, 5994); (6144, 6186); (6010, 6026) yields -0.13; 6.08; 6.9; 6.23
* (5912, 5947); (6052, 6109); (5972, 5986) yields 0.02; 5.49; 6.13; 7.76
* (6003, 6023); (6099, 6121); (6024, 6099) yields -0.06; 6.65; 7.67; 7.84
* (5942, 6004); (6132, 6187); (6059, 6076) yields -0.19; 6.18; 7.63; 6.65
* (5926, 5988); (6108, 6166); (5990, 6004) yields -0.06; 5.92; 6.63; 7.57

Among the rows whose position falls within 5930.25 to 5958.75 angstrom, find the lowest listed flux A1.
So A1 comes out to 5.52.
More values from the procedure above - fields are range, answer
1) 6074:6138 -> 6.87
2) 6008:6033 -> 6.39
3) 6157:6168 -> 4.65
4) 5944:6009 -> 5.62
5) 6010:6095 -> 6.5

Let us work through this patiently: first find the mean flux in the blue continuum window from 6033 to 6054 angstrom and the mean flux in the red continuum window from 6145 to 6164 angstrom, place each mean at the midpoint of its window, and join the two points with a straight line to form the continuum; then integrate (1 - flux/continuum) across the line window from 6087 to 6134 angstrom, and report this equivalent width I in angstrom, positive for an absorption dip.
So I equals -4.0 angstrom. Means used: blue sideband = 7.53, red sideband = 7.04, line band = 7.85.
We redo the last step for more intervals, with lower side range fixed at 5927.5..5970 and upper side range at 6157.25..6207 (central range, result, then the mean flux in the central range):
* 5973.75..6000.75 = -3.09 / 6.4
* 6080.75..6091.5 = -4.68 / 7.88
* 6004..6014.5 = -1.38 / 6.44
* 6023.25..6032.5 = -2.69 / 7.28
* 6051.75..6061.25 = -3.57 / 7.66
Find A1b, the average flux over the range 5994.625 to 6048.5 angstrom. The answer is 7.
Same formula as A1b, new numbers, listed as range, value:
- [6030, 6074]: 7.55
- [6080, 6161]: 7.83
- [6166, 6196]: 5.25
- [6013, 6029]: 7.04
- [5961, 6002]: 6.27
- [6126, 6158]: 8.02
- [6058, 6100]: 7.82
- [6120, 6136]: 7.7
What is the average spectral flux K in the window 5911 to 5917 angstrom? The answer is 5.03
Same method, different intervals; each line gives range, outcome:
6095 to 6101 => 8.05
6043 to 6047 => 7.61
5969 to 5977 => 5.96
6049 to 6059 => 7.7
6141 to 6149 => 8.53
